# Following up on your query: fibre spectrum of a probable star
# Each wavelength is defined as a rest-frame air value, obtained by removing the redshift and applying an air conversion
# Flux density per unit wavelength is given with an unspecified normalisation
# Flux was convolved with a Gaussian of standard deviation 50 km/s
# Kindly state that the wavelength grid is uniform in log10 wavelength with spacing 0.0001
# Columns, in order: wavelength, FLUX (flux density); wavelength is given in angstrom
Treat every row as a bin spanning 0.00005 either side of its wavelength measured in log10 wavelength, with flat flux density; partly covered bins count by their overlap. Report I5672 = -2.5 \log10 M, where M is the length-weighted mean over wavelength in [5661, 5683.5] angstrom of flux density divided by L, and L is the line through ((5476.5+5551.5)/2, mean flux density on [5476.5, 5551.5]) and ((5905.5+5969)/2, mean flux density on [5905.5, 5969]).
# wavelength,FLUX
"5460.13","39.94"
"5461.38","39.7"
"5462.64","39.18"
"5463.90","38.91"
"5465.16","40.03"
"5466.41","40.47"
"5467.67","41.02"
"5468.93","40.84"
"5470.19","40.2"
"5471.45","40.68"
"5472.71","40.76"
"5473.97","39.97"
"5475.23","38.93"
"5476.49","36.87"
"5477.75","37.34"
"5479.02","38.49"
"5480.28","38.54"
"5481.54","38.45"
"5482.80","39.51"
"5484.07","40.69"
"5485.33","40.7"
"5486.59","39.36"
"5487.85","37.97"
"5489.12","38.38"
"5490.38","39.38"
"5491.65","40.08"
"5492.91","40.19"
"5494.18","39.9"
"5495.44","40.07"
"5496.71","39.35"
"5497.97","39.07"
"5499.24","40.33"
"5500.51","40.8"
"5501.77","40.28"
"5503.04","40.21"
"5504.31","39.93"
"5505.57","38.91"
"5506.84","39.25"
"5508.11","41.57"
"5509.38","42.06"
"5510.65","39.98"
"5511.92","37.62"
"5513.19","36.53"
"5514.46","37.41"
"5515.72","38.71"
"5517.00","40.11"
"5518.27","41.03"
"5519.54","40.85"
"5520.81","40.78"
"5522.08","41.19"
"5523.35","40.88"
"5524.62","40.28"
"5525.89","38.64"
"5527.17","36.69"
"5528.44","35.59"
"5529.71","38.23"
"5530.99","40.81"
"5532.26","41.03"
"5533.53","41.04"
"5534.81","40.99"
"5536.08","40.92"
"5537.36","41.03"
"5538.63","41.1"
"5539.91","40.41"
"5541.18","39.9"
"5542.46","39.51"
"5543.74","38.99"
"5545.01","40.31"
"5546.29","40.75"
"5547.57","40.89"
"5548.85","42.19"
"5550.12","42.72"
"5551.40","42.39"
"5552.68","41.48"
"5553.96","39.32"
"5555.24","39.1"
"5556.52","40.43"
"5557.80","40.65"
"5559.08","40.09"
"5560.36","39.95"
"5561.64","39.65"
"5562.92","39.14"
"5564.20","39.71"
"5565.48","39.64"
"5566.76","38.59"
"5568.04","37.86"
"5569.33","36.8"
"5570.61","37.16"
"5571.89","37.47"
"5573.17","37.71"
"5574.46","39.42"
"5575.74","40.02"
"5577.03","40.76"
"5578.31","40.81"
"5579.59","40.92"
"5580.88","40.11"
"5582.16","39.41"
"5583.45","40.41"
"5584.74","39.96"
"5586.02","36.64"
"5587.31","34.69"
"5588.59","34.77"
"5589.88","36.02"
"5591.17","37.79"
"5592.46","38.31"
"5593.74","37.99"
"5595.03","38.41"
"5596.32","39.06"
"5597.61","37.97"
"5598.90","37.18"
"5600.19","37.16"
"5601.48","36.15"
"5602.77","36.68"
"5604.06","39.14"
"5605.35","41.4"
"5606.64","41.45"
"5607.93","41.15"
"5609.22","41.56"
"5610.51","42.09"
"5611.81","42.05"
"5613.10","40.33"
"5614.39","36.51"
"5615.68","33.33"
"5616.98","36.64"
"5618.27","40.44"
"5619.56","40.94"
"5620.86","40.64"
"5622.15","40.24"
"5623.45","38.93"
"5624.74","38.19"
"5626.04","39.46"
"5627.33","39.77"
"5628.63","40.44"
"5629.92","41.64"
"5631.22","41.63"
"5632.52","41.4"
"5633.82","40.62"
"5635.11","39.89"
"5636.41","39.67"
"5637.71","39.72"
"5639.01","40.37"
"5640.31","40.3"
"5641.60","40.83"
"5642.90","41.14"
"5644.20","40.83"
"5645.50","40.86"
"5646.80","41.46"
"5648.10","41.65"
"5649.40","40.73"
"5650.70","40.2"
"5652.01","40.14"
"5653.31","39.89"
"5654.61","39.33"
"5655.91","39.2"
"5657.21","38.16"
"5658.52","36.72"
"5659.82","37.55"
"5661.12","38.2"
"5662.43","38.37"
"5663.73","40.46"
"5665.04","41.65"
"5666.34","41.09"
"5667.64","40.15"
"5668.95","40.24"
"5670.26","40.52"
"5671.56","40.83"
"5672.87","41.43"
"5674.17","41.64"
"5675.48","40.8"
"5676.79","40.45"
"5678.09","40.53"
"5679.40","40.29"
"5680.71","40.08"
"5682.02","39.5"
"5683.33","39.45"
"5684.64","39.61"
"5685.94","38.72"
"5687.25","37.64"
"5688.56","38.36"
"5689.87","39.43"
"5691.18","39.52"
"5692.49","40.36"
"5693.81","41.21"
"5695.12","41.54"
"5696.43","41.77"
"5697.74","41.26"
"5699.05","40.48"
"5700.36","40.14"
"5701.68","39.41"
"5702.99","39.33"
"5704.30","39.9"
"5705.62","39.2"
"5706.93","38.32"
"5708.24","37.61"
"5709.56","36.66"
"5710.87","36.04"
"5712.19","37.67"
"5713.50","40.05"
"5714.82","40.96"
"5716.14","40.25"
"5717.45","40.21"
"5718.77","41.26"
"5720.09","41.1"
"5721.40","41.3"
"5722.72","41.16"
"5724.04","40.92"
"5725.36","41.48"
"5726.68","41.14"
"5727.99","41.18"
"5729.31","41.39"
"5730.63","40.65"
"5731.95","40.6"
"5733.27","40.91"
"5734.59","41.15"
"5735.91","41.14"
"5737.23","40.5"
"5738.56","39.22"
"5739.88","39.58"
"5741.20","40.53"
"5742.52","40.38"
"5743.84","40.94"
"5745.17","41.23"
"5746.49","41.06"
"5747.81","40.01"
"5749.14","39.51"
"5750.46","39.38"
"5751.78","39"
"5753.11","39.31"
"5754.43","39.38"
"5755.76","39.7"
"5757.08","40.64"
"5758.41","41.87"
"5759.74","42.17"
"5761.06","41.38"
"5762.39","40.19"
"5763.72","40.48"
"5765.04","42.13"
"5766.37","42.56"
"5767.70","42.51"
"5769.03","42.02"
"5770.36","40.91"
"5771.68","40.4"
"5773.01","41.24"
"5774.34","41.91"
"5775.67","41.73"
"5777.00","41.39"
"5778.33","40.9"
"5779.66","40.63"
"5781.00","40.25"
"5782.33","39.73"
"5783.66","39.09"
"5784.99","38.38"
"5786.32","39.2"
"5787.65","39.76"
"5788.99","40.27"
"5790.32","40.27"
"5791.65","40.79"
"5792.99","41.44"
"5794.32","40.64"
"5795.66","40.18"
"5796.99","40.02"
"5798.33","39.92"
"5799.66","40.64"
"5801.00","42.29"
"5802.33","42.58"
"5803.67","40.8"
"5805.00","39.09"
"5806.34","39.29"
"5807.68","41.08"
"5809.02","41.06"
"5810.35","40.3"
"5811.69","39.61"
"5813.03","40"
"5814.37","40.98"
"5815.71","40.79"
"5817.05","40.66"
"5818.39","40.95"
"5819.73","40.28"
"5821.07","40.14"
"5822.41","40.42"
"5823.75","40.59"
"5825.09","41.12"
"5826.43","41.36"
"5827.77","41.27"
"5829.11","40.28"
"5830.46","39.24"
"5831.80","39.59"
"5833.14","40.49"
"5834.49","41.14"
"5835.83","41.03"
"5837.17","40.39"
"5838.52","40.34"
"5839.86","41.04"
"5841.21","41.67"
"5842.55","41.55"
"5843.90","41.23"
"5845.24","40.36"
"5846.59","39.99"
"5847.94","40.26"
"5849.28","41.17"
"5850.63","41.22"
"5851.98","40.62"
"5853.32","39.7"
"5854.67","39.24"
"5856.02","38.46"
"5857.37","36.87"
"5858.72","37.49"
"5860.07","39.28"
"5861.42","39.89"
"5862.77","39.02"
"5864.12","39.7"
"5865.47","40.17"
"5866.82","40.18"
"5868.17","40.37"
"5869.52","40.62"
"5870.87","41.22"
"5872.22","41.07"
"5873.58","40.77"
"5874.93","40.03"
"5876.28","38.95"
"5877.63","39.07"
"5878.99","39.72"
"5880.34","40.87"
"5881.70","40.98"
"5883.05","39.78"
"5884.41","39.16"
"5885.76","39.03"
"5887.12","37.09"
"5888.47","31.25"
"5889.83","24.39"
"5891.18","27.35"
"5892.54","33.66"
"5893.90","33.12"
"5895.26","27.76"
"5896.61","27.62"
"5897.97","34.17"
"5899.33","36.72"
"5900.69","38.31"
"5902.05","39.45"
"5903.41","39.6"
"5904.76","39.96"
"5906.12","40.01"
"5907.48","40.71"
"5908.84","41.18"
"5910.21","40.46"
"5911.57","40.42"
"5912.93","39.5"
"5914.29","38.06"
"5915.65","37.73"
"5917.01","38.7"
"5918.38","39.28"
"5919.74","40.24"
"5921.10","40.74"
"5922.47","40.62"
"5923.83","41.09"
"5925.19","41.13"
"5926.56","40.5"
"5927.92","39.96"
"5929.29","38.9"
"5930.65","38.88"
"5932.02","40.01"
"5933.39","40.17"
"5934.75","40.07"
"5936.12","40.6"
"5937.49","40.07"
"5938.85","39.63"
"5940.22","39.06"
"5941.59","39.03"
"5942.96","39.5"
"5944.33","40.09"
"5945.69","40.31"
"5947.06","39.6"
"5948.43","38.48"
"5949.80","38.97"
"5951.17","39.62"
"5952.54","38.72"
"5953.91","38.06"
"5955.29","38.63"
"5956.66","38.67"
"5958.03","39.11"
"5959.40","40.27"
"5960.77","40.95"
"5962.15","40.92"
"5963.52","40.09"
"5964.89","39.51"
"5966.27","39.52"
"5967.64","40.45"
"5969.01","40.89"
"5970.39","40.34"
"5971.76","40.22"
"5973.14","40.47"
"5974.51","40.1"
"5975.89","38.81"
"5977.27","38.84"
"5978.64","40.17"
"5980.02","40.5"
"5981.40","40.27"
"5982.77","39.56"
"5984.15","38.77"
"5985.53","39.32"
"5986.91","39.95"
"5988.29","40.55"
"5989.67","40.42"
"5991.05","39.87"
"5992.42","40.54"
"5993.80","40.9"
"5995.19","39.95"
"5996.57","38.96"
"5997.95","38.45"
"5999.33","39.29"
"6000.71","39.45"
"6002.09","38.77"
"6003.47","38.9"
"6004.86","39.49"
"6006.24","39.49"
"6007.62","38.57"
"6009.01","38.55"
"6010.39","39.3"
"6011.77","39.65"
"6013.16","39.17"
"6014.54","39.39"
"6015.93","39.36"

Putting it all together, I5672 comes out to -0.02 mag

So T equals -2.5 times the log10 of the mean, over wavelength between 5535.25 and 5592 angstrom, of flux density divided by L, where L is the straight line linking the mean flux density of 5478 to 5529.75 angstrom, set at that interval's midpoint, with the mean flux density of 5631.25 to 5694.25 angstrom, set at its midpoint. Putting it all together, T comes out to 0.01 mag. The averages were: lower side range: 39.5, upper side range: 40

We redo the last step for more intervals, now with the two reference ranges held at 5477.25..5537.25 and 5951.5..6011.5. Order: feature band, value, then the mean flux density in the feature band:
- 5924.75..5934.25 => -0.007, 39.9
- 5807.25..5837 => -0.025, 40.6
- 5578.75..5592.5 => 0.041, 38.1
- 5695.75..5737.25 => -0.015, 40.2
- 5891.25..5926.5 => 0.049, 37.9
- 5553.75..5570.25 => 0.009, 39.3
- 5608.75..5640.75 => -0.007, 39.9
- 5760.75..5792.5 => -0.030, 40.7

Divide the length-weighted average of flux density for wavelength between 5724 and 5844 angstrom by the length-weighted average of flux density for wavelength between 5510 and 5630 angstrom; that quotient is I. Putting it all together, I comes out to 1.0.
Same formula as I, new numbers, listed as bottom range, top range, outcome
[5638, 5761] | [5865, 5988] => 0.97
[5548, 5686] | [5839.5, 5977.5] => 0.99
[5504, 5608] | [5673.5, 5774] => 1.02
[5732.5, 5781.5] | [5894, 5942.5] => 0.95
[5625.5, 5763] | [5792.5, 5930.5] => 0.98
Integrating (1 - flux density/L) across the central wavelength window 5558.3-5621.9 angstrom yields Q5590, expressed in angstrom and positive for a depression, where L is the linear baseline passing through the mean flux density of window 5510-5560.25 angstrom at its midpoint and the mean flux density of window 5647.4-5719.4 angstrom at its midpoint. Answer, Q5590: 1.7 angstrom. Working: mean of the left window 40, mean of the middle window 38.8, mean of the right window 39.7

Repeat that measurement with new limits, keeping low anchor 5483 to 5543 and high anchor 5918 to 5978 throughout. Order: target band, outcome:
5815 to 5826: -0.2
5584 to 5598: 0.8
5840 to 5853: -0.3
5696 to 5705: -0.1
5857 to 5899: 2.8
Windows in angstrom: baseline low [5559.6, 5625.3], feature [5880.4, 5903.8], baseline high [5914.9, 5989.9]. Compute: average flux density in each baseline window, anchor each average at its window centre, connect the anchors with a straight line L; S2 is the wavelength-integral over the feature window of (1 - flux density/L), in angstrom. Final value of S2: 2.85 angstrom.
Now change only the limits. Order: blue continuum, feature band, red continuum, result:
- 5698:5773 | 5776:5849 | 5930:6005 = -0.69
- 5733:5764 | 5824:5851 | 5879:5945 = -1.11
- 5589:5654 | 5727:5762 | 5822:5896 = -1.11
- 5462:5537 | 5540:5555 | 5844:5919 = -0.48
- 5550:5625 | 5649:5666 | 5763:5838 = 0.12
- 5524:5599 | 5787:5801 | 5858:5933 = -0.68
